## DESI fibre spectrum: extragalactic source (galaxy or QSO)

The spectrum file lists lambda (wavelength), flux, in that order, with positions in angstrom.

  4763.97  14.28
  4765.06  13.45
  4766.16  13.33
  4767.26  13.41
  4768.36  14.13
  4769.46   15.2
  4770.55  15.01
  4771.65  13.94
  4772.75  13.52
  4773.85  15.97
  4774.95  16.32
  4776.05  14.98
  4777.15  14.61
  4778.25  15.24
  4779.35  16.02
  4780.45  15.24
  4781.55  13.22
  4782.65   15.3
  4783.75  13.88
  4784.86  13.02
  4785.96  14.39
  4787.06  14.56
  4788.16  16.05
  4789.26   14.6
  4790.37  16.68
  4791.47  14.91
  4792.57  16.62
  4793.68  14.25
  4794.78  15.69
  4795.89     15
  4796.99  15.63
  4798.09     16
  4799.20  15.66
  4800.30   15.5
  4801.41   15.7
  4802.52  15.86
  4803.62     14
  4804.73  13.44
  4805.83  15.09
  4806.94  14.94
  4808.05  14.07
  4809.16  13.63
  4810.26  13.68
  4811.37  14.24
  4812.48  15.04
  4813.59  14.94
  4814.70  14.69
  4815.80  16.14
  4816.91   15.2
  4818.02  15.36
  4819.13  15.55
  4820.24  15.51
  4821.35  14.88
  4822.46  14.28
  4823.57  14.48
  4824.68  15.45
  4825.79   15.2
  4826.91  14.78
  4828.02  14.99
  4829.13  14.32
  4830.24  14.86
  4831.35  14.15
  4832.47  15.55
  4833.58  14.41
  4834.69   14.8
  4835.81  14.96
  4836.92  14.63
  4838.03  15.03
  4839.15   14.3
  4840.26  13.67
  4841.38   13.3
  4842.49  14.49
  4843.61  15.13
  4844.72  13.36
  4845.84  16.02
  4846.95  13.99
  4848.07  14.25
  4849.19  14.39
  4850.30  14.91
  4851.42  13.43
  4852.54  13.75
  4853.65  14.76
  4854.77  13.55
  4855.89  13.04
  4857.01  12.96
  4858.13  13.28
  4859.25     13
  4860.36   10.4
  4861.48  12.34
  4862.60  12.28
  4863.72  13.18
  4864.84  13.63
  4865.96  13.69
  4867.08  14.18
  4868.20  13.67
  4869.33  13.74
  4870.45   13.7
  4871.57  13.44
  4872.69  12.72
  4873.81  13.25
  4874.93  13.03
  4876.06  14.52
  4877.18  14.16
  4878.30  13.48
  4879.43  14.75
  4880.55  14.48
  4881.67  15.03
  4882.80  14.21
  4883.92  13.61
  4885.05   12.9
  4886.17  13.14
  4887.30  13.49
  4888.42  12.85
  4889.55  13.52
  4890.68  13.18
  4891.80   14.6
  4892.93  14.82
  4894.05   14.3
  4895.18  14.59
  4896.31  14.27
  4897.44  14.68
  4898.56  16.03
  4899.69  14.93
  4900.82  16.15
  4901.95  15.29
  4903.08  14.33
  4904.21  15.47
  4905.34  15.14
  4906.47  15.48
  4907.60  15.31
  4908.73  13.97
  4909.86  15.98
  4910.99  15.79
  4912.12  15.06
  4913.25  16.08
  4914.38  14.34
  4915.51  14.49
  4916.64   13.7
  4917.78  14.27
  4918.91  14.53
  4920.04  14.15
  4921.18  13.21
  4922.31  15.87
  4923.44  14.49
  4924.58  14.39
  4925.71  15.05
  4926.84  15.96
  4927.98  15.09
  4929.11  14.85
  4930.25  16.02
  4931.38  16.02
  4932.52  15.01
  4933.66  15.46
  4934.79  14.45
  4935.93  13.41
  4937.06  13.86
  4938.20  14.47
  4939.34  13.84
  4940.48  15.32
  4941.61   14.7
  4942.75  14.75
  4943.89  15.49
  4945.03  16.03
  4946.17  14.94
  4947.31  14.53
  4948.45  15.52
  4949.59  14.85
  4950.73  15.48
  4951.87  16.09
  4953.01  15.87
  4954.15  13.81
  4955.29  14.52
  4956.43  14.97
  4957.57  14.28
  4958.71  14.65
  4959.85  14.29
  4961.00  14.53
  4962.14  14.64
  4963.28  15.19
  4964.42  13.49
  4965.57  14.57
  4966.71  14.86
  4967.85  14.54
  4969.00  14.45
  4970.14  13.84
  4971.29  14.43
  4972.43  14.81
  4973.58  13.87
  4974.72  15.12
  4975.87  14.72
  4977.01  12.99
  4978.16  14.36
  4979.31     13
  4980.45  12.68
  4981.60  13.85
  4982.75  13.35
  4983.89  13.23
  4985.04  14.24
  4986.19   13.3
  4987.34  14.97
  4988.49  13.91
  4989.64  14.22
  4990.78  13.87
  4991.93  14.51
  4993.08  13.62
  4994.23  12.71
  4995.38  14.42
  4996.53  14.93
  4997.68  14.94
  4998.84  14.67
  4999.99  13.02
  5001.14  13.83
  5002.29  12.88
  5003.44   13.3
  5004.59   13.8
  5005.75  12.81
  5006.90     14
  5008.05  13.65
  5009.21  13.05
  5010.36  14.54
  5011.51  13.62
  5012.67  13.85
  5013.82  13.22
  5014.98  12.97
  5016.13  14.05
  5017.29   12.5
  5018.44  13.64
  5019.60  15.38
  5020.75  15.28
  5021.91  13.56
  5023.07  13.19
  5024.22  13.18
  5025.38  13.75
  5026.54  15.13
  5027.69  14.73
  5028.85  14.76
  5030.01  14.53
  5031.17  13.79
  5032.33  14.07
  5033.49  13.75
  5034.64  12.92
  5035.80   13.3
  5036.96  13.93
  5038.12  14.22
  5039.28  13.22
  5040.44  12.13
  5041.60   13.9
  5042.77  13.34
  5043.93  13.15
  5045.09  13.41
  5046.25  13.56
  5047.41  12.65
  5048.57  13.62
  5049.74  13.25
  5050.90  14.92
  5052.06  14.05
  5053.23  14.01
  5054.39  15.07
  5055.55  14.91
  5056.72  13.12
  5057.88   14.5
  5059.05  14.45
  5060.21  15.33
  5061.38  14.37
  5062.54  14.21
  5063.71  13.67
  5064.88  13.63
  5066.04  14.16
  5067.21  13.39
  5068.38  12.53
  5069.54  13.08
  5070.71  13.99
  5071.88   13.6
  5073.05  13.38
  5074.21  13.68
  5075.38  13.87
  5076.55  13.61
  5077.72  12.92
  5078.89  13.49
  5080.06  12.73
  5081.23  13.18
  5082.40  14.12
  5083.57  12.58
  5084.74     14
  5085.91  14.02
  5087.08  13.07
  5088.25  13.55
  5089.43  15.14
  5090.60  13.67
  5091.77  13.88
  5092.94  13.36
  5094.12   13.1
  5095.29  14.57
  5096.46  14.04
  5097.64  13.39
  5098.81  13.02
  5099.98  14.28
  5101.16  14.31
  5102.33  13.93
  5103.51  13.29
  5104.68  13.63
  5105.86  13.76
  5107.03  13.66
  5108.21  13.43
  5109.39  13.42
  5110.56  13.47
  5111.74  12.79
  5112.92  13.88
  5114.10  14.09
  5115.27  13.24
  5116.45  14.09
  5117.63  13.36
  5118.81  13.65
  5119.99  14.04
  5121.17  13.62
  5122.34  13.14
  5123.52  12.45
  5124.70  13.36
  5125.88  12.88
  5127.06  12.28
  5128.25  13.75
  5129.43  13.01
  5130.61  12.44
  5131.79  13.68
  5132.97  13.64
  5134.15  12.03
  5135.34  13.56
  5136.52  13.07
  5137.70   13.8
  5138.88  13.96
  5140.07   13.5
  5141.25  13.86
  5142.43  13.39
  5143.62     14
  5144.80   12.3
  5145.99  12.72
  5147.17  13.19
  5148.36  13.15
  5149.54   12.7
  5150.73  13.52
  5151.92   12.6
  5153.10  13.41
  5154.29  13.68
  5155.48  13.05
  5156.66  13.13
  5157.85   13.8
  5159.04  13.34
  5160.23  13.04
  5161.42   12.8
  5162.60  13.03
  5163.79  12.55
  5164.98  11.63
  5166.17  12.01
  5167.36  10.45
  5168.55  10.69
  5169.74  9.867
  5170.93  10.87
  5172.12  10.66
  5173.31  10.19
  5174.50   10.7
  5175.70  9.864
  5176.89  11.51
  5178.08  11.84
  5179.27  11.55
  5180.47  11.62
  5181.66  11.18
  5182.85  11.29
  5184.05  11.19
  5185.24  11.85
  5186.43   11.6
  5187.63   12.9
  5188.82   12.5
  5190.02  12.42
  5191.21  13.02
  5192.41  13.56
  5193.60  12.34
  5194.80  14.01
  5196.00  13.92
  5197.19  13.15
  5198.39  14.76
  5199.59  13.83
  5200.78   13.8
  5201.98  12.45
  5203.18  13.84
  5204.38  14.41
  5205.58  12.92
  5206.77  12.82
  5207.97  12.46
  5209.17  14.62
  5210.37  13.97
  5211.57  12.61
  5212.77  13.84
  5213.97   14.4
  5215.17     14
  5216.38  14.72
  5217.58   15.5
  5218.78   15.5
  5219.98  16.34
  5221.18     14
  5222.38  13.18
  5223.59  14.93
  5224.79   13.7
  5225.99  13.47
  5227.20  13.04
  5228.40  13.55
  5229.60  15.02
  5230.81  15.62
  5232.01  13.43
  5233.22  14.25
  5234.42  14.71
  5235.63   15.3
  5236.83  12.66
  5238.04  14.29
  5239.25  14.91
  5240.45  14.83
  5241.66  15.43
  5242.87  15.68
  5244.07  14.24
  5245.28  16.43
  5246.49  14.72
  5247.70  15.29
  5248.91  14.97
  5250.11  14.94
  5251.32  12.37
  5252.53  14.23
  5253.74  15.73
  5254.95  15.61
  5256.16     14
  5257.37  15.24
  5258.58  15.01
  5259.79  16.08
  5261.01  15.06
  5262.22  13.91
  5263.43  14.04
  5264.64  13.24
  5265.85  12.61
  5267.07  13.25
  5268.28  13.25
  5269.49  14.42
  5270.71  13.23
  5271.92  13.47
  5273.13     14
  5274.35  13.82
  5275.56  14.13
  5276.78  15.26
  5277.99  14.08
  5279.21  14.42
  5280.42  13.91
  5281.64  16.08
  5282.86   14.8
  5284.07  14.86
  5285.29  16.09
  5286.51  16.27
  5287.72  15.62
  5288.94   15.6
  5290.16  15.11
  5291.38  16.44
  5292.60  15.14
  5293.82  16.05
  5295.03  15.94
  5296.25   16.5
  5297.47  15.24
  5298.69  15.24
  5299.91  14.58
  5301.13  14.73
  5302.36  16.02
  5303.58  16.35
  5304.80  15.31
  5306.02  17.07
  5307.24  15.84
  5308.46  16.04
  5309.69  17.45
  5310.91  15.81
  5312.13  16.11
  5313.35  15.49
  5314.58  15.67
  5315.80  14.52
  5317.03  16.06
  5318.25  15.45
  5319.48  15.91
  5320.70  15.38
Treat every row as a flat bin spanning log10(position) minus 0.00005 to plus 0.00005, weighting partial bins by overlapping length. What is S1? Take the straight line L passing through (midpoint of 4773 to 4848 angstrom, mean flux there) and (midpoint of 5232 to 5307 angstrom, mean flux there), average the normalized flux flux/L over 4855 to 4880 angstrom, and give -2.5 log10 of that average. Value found 0.12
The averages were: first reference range 14.9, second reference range 14.8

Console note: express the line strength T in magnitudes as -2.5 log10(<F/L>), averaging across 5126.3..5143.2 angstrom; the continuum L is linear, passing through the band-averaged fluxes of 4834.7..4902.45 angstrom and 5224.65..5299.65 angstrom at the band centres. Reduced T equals 0.091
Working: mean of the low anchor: 13.9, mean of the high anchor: 14.7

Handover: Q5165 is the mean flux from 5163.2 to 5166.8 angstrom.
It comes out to 12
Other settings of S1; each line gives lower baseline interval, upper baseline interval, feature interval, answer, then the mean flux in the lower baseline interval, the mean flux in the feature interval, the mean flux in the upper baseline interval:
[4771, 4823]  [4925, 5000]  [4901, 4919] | -0.024 mag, 15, 15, 14.5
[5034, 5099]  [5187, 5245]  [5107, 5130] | 0.034 mag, 13.7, 13.4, 14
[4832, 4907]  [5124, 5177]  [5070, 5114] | -0.059 mag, 14.1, 13.6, 12.6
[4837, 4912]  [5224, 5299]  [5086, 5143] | 0.072 mag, 14.1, 13.5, 14.7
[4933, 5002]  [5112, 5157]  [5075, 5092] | 0.004 mag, 14.4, 13.6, 13.3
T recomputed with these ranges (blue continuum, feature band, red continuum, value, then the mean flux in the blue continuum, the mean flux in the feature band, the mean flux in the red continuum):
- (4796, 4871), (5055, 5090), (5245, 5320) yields 0.076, 14.4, 13.7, 15.1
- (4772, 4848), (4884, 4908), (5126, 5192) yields -0.016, 14.9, 14.5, 12.4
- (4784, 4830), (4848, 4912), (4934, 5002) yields 0.050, 15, 14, 14.4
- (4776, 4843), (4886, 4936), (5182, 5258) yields -0.009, 14.9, 14.8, 14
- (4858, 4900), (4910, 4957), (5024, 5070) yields -0.087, 13.7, 14.9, 13.8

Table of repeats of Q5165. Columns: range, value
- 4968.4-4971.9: 14.2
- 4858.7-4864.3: 12.3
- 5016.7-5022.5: 14.1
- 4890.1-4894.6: 14.2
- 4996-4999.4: 14.8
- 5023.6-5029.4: 14.3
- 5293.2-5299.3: 15.8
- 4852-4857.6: 13.6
